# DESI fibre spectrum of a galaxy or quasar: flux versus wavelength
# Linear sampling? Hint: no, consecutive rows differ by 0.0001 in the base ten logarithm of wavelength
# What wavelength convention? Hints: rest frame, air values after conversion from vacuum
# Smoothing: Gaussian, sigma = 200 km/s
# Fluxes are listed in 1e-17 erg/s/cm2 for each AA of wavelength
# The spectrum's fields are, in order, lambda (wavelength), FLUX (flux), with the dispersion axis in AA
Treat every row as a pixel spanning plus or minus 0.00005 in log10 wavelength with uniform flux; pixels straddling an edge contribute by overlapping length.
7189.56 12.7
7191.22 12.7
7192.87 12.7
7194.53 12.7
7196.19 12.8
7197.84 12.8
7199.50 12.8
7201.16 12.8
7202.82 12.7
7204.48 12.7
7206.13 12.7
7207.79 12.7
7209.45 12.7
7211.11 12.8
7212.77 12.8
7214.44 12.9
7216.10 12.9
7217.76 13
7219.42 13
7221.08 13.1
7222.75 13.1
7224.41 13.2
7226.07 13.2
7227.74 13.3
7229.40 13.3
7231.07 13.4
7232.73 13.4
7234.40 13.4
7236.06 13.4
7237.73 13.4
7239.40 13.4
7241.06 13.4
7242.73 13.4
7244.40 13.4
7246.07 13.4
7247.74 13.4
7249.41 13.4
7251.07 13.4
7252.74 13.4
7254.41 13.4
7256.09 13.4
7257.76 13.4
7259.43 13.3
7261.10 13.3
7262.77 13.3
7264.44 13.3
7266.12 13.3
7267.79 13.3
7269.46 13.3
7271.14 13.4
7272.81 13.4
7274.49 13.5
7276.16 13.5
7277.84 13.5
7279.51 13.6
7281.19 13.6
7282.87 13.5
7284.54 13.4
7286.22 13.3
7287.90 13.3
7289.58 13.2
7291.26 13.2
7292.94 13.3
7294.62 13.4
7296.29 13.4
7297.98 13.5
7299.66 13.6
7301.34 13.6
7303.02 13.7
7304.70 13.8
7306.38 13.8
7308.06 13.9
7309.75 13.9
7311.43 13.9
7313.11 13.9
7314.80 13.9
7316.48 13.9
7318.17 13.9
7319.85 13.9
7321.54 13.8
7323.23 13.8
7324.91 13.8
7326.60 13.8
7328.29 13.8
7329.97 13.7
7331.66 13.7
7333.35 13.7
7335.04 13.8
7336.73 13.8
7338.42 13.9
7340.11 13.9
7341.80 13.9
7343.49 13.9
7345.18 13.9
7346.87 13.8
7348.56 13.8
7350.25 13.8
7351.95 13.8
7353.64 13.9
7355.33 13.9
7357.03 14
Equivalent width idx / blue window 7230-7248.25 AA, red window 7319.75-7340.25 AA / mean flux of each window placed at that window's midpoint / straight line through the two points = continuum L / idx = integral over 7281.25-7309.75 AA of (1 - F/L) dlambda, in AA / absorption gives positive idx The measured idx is 0.3 AA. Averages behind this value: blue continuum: 13.4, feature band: 13.5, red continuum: 13.8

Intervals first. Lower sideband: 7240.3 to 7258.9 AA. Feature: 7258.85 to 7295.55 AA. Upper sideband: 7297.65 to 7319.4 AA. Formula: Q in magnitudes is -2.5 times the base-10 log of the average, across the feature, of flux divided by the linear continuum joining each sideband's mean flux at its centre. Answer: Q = 0.02 mag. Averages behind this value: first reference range 13.4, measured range 13.4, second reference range 13.8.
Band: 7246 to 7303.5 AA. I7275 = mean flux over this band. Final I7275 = 13.4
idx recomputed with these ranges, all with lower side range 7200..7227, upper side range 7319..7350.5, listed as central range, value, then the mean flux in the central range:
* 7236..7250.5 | -0.31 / 13.4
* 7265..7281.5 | -0.10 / 13.4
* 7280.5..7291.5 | 0.07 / 13.4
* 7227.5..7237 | -0.24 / 13.4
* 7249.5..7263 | -0.15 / 13.4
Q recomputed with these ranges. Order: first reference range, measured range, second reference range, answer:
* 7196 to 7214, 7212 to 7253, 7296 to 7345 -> -0.02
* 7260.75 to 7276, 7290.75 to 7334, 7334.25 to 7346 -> 0.00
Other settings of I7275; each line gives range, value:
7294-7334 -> 13.8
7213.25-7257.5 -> 13.3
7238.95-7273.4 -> 13.4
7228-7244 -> 13.4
